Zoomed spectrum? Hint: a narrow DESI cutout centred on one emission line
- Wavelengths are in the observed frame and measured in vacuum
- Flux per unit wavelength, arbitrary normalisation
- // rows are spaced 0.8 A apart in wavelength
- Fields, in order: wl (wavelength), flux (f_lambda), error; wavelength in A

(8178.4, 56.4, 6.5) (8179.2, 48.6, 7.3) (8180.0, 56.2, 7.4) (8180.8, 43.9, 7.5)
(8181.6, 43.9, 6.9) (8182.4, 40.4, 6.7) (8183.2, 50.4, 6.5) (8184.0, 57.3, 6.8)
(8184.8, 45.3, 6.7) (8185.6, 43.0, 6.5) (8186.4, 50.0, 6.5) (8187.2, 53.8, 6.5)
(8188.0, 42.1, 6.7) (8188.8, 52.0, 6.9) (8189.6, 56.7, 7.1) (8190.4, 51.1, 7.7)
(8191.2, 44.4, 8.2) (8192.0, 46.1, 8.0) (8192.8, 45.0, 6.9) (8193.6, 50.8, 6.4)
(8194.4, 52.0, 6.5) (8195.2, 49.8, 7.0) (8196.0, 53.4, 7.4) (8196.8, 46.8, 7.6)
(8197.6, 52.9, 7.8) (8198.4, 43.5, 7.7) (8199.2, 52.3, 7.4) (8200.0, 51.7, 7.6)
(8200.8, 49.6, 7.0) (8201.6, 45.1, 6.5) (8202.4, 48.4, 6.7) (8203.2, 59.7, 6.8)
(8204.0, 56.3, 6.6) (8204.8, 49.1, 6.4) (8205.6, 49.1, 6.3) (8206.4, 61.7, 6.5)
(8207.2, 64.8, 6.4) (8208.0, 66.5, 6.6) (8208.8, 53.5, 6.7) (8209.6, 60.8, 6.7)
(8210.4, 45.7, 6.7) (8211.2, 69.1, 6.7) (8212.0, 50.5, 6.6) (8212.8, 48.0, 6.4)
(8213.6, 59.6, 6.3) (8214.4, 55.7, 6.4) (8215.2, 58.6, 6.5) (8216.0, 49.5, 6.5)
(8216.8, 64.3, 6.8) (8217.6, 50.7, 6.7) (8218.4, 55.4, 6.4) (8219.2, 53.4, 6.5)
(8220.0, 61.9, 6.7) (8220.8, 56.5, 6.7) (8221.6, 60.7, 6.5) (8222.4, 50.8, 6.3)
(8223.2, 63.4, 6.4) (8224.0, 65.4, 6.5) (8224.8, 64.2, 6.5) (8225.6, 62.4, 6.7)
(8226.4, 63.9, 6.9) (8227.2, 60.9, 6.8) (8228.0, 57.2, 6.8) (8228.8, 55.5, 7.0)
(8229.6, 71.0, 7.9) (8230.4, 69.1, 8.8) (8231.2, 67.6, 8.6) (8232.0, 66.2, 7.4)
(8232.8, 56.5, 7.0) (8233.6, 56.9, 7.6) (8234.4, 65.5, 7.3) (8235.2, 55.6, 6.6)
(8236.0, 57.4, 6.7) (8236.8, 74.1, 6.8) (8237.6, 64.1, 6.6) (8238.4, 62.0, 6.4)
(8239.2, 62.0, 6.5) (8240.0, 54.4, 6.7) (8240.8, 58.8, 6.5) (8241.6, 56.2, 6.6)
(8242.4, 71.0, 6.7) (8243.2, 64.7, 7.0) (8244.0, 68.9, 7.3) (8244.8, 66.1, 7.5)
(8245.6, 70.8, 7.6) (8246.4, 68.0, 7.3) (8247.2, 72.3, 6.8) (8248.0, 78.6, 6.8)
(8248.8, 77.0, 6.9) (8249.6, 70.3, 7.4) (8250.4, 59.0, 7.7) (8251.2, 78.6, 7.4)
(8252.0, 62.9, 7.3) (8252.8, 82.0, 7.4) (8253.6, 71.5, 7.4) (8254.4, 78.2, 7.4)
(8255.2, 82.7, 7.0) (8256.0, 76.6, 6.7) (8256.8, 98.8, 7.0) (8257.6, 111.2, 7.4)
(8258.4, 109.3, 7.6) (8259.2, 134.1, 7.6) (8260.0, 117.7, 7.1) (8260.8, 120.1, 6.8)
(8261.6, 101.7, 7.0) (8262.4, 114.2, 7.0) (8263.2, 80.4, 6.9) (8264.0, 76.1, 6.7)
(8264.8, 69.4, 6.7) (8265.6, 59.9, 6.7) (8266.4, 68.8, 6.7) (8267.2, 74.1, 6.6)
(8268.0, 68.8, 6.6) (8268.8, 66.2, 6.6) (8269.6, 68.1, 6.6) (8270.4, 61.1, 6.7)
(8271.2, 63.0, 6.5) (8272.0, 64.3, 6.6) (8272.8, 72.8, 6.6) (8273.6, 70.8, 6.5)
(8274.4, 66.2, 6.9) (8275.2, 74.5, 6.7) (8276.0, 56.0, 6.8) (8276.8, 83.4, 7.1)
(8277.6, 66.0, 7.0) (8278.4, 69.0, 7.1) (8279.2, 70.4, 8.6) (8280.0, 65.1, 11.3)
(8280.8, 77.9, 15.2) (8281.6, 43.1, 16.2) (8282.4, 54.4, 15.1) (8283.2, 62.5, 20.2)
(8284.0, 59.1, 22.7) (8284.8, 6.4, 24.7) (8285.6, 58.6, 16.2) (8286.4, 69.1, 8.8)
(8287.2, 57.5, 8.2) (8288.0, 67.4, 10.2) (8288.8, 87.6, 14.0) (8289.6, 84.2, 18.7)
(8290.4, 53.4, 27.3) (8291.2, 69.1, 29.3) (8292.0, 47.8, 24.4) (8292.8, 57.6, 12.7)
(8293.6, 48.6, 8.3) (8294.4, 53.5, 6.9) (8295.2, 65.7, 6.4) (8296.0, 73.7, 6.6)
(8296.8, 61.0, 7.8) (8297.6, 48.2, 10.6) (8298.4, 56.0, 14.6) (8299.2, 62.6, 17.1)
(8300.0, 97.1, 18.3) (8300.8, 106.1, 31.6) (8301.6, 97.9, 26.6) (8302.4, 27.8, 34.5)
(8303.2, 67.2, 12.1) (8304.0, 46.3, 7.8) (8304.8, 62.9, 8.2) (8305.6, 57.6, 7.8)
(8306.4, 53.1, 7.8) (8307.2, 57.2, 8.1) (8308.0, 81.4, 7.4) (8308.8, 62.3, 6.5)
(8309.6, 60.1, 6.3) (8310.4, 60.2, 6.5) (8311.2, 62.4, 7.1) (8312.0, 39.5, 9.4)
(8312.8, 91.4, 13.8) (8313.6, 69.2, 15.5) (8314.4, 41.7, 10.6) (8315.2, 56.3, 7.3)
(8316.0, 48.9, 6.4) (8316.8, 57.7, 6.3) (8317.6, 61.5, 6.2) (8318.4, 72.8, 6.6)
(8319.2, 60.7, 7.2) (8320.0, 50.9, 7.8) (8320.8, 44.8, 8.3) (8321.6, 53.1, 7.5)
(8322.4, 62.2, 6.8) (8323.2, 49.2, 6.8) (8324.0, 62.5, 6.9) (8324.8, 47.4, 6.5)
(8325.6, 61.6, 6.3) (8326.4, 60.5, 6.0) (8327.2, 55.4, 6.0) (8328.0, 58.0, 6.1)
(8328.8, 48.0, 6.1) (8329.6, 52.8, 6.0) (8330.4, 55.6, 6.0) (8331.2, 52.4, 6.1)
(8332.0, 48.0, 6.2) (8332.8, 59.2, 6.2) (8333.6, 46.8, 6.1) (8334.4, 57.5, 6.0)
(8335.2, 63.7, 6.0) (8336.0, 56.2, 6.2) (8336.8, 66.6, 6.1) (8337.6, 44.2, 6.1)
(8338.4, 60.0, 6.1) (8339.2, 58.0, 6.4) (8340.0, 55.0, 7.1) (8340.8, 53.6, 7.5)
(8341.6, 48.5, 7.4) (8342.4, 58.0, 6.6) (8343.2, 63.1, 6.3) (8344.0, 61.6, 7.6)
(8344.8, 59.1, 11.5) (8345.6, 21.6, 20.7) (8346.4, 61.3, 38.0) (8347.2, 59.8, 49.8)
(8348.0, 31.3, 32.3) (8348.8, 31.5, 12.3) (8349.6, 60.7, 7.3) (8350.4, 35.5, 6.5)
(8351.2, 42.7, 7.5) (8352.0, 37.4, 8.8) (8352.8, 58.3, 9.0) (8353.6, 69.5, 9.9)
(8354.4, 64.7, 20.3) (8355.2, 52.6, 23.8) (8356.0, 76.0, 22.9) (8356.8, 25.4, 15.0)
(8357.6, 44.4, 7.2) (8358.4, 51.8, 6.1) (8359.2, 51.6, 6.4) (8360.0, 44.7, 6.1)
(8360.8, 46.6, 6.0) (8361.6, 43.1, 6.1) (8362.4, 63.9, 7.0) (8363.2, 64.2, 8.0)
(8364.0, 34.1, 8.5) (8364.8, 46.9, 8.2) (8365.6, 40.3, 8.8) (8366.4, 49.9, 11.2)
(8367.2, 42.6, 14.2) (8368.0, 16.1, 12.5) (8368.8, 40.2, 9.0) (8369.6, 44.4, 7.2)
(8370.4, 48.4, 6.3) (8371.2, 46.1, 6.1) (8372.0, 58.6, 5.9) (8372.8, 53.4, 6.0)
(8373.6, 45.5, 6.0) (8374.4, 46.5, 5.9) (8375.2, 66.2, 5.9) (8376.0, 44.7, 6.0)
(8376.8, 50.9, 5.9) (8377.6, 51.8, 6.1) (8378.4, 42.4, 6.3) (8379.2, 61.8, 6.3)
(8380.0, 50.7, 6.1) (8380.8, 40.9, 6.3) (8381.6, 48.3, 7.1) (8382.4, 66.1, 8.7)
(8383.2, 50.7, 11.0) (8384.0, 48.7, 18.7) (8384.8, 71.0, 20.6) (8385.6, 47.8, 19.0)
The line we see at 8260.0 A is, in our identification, H-beta 4861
